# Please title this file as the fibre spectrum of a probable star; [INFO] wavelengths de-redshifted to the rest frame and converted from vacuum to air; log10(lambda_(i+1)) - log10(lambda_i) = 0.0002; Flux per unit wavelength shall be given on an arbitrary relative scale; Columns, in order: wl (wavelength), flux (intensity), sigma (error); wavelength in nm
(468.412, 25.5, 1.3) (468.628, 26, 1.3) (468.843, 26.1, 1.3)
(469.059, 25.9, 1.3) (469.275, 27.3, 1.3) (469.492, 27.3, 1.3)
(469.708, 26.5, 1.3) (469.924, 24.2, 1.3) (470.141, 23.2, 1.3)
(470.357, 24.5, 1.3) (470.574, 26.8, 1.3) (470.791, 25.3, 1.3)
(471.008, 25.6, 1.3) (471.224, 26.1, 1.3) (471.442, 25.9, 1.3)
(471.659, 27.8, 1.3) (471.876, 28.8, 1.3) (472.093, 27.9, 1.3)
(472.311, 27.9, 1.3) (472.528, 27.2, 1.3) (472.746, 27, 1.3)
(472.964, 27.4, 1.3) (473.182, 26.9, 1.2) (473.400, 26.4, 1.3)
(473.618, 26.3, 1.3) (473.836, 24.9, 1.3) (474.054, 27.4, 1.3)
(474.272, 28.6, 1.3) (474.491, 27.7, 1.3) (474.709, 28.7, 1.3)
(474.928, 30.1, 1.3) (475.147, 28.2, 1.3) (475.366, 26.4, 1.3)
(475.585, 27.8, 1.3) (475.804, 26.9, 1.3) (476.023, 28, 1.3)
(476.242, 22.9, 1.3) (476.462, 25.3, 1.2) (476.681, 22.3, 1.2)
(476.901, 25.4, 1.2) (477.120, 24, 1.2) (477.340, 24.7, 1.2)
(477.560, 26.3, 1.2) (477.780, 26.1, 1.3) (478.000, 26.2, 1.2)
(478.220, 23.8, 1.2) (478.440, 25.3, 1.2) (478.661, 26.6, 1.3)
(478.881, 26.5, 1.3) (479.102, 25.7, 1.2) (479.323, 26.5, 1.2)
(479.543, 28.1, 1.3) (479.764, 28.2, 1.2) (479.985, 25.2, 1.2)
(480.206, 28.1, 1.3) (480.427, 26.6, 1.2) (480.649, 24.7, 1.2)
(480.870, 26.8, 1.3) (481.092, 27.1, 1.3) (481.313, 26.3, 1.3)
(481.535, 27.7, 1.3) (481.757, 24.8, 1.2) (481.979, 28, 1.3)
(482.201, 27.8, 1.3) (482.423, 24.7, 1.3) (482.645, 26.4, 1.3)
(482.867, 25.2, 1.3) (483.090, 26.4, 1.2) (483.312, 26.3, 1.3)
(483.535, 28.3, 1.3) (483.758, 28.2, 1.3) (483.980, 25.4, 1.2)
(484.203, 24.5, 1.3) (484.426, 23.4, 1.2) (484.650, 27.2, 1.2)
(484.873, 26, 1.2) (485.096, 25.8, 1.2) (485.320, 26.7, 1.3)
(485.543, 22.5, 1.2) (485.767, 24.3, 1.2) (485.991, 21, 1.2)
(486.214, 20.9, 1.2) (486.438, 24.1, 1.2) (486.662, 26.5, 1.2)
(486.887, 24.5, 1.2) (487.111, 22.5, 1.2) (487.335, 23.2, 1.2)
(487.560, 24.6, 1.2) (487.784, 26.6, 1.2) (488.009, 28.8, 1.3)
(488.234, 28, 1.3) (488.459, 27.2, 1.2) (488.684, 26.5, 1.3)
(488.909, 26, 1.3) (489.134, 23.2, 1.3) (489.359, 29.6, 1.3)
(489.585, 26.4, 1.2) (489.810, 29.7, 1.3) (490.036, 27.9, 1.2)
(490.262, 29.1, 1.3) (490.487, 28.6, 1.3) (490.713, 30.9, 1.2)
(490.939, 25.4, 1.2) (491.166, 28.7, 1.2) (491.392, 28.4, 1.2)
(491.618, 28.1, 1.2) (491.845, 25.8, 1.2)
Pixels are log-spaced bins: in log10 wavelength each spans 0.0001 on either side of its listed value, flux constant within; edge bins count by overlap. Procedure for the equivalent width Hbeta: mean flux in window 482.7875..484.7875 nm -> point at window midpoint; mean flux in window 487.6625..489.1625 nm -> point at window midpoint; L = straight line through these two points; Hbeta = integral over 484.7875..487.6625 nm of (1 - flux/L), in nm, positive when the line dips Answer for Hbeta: 0.27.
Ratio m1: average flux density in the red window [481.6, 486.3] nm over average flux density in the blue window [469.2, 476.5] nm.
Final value 0.95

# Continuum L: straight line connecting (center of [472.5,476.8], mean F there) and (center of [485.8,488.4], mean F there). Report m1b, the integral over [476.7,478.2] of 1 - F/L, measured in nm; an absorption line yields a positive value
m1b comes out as 0.066 nm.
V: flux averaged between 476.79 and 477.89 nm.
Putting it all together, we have 25.3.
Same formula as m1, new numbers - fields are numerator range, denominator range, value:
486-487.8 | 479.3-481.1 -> 0.89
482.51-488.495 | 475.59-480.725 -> 0.98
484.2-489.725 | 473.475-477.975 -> 0.96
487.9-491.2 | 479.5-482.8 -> 1.04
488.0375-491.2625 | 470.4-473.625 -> 1.03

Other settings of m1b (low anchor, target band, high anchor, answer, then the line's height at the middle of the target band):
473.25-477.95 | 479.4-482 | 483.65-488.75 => -0.097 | 25.8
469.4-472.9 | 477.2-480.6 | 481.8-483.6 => 0.034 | 26.5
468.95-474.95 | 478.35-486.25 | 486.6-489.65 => 0.080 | 26.2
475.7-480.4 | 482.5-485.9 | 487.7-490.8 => 0.144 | 26.9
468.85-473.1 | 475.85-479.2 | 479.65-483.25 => 0.149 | 26.5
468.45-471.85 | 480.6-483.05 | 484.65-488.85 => -0.100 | 25.3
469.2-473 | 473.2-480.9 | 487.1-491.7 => 0.097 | 26.7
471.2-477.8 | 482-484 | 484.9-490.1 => -0.057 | 25.9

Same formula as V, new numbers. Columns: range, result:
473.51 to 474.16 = 26.2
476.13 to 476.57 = 24.1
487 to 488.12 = 25.1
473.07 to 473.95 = 26.1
